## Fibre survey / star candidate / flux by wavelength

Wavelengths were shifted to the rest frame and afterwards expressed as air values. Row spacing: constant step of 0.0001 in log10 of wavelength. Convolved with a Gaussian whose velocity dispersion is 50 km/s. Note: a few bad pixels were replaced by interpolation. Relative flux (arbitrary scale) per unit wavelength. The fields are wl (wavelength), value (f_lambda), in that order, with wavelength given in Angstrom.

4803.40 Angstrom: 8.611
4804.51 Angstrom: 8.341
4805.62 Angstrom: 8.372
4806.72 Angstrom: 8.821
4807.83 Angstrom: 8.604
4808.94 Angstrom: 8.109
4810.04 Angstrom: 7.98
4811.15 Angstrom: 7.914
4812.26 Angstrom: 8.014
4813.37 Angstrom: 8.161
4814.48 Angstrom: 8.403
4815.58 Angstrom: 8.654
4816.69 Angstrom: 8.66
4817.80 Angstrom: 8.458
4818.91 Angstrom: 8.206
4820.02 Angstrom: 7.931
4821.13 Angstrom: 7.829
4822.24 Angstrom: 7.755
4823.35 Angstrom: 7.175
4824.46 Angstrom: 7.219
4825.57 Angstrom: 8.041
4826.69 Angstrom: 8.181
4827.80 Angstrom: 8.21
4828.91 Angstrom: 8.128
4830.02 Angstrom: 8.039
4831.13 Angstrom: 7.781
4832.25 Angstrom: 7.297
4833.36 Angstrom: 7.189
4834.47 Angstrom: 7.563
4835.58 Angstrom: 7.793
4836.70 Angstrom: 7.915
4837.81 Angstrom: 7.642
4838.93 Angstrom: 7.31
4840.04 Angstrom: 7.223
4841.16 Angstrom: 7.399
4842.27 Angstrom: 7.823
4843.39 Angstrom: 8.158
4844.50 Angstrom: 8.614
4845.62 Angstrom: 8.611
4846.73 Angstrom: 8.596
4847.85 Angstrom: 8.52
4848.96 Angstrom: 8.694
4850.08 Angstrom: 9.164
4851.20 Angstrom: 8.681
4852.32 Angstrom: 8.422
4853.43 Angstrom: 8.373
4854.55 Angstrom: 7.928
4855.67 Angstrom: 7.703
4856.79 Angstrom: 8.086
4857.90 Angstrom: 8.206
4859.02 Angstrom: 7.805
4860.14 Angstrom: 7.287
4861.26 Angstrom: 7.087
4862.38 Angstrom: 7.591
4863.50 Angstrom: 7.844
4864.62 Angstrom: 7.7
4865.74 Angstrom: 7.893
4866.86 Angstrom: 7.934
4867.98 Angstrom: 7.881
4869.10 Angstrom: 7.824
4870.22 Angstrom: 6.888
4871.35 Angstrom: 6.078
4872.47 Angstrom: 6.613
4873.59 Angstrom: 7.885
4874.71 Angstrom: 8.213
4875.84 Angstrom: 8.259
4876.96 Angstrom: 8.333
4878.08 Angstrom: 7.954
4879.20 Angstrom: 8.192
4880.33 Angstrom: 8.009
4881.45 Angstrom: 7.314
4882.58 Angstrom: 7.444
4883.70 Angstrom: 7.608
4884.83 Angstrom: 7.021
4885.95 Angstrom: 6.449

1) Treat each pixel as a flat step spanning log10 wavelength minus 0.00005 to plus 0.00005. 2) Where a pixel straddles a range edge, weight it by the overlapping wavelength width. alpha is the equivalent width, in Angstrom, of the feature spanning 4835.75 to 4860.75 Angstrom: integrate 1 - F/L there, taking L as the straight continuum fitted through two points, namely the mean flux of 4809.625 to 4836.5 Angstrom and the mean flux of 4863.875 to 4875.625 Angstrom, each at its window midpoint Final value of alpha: -1.2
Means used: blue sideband 7.94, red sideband 7.52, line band 8.09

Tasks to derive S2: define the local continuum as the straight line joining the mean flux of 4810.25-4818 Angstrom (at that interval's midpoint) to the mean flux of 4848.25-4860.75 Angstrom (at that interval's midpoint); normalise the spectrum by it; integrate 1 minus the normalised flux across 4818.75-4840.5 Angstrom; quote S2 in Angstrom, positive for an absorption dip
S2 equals 1.46 Angstrom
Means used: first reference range 8.3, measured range 7.71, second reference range 8.22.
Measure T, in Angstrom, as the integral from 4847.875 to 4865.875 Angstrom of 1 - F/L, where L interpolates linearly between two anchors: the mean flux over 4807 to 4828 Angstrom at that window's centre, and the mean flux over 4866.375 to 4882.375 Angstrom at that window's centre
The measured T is -0.6 Angstrom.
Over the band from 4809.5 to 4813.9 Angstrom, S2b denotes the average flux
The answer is 8.01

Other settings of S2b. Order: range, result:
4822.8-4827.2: 7.64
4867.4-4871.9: 7.17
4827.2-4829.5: 8.19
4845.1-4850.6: 8.72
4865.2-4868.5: 7.91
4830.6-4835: 7.45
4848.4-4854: 8.67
